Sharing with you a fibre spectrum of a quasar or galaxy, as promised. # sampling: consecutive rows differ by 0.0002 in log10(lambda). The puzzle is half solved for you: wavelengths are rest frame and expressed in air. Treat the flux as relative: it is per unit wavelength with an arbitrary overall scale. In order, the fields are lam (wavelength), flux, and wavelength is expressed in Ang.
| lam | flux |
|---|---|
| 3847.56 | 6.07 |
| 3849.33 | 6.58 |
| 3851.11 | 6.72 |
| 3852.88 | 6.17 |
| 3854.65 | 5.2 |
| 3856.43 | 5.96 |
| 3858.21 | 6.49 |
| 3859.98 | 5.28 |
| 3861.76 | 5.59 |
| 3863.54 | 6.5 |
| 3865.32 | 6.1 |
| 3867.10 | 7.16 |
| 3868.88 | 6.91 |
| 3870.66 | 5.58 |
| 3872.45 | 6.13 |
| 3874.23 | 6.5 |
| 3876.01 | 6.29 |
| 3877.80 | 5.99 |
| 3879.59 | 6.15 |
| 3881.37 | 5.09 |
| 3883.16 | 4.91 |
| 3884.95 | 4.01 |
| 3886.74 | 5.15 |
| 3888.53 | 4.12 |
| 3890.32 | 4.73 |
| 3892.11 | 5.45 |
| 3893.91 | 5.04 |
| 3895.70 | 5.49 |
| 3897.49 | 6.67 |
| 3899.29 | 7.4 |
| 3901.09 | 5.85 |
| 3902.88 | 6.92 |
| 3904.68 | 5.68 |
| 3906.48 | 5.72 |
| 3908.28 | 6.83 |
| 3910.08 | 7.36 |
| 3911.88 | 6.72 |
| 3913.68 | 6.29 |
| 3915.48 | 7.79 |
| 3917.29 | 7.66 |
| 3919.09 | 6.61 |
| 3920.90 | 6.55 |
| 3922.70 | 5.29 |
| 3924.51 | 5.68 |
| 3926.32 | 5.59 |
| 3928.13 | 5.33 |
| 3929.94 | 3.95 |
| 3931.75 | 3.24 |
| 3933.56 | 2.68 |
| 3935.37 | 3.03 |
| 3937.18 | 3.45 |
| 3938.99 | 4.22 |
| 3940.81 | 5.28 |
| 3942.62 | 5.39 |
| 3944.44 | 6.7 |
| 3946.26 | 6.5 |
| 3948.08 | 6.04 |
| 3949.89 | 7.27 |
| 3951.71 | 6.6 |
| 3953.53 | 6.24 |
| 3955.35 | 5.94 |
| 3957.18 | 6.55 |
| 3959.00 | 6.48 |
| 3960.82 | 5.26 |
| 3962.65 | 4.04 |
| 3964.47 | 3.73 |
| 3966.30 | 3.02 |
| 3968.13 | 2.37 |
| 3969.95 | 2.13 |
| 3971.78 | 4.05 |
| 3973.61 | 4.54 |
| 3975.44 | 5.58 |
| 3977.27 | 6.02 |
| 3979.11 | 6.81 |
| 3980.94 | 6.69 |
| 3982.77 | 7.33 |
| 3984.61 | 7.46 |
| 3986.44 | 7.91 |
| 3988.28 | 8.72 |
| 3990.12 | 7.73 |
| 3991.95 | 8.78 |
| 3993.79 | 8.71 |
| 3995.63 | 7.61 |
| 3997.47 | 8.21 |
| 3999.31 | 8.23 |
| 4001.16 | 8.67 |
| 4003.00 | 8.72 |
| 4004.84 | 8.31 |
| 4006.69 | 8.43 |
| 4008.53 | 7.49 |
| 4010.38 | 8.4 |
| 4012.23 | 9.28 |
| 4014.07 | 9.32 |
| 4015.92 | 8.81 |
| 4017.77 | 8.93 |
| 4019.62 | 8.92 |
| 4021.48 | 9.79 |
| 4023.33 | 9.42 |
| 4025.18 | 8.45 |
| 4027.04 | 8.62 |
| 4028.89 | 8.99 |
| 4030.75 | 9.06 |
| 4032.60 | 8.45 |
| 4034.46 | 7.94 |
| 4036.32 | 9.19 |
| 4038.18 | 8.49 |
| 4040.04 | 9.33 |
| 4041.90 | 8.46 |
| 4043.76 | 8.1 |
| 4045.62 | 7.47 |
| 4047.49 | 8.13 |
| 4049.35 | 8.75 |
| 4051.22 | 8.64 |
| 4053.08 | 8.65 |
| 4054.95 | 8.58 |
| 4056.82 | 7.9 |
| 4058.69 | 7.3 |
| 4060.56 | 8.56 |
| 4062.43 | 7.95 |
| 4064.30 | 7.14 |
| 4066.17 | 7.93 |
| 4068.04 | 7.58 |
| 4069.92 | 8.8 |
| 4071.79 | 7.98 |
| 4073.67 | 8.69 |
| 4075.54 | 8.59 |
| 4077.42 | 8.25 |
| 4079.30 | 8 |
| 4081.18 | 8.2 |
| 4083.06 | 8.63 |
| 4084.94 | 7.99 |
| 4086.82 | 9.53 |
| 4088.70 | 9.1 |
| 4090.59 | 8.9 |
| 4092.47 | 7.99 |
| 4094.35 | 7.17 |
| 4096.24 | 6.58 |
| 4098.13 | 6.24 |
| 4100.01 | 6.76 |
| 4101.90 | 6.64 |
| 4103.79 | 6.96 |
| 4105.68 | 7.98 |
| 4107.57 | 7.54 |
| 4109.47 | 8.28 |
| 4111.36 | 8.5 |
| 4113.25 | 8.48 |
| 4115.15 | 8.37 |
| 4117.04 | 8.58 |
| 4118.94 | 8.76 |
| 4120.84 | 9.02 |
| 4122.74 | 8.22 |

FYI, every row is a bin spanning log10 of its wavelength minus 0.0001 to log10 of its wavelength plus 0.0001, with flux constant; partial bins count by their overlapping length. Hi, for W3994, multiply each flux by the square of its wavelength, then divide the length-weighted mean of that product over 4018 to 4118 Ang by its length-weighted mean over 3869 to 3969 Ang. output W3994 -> 1.60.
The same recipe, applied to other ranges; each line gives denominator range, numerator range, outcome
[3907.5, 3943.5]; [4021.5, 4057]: 1.68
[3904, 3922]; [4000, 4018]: 1.35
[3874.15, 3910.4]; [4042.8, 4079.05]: 1.55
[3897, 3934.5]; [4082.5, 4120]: 1.46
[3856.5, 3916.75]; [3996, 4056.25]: 1.54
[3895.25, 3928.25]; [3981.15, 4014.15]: 1.34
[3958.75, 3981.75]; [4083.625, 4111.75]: 1.79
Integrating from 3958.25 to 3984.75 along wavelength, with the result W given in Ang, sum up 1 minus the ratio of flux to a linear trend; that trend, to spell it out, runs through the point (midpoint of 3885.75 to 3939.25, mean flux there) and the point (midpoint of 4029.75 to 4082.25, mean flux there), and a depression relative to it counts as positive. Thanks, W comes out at 6.9 Ang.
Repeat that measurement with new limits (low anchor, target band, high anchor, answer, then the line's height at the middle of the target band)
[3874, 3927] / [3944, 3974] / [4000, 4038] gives 8.90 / 7.35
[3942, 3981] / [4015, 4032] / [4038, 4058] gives -3.32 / 7.52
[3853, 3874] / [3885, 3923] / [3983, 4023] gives 3.82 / 6.79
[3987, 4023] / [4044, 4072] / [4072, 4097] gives 0.97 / 8.38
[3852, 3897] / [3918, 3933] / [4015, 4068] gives 2.93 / 6.54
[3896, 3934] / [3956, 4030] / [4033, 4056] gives 3.41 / 7.5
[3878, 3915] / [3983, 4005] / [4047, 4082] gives -3.16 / 7.19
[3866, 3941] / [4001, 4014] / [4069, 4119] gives -2.93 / 6.95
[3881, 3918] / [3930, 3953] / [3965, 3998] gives 4.15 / 6.11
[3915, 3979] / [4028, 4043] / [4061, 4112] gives -3.94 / 6.92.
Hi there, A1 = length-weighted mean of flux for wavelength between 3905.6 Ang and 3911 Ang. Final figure 6.64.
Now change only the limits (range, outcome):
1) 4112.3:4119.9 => 8.55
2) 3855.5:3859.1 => 6.21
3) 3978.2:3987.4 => 7.25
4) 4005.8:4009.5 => 7.97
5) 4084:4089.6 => 8.88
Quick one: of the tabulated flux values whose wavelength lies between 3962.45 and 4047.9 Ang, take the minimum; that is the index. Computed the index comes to 2.13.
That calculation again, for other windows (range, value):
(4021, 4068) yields 7.14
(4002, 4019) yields 7.49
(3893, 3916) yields 5.04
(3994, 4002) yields 7.61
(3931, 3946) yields 2.68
